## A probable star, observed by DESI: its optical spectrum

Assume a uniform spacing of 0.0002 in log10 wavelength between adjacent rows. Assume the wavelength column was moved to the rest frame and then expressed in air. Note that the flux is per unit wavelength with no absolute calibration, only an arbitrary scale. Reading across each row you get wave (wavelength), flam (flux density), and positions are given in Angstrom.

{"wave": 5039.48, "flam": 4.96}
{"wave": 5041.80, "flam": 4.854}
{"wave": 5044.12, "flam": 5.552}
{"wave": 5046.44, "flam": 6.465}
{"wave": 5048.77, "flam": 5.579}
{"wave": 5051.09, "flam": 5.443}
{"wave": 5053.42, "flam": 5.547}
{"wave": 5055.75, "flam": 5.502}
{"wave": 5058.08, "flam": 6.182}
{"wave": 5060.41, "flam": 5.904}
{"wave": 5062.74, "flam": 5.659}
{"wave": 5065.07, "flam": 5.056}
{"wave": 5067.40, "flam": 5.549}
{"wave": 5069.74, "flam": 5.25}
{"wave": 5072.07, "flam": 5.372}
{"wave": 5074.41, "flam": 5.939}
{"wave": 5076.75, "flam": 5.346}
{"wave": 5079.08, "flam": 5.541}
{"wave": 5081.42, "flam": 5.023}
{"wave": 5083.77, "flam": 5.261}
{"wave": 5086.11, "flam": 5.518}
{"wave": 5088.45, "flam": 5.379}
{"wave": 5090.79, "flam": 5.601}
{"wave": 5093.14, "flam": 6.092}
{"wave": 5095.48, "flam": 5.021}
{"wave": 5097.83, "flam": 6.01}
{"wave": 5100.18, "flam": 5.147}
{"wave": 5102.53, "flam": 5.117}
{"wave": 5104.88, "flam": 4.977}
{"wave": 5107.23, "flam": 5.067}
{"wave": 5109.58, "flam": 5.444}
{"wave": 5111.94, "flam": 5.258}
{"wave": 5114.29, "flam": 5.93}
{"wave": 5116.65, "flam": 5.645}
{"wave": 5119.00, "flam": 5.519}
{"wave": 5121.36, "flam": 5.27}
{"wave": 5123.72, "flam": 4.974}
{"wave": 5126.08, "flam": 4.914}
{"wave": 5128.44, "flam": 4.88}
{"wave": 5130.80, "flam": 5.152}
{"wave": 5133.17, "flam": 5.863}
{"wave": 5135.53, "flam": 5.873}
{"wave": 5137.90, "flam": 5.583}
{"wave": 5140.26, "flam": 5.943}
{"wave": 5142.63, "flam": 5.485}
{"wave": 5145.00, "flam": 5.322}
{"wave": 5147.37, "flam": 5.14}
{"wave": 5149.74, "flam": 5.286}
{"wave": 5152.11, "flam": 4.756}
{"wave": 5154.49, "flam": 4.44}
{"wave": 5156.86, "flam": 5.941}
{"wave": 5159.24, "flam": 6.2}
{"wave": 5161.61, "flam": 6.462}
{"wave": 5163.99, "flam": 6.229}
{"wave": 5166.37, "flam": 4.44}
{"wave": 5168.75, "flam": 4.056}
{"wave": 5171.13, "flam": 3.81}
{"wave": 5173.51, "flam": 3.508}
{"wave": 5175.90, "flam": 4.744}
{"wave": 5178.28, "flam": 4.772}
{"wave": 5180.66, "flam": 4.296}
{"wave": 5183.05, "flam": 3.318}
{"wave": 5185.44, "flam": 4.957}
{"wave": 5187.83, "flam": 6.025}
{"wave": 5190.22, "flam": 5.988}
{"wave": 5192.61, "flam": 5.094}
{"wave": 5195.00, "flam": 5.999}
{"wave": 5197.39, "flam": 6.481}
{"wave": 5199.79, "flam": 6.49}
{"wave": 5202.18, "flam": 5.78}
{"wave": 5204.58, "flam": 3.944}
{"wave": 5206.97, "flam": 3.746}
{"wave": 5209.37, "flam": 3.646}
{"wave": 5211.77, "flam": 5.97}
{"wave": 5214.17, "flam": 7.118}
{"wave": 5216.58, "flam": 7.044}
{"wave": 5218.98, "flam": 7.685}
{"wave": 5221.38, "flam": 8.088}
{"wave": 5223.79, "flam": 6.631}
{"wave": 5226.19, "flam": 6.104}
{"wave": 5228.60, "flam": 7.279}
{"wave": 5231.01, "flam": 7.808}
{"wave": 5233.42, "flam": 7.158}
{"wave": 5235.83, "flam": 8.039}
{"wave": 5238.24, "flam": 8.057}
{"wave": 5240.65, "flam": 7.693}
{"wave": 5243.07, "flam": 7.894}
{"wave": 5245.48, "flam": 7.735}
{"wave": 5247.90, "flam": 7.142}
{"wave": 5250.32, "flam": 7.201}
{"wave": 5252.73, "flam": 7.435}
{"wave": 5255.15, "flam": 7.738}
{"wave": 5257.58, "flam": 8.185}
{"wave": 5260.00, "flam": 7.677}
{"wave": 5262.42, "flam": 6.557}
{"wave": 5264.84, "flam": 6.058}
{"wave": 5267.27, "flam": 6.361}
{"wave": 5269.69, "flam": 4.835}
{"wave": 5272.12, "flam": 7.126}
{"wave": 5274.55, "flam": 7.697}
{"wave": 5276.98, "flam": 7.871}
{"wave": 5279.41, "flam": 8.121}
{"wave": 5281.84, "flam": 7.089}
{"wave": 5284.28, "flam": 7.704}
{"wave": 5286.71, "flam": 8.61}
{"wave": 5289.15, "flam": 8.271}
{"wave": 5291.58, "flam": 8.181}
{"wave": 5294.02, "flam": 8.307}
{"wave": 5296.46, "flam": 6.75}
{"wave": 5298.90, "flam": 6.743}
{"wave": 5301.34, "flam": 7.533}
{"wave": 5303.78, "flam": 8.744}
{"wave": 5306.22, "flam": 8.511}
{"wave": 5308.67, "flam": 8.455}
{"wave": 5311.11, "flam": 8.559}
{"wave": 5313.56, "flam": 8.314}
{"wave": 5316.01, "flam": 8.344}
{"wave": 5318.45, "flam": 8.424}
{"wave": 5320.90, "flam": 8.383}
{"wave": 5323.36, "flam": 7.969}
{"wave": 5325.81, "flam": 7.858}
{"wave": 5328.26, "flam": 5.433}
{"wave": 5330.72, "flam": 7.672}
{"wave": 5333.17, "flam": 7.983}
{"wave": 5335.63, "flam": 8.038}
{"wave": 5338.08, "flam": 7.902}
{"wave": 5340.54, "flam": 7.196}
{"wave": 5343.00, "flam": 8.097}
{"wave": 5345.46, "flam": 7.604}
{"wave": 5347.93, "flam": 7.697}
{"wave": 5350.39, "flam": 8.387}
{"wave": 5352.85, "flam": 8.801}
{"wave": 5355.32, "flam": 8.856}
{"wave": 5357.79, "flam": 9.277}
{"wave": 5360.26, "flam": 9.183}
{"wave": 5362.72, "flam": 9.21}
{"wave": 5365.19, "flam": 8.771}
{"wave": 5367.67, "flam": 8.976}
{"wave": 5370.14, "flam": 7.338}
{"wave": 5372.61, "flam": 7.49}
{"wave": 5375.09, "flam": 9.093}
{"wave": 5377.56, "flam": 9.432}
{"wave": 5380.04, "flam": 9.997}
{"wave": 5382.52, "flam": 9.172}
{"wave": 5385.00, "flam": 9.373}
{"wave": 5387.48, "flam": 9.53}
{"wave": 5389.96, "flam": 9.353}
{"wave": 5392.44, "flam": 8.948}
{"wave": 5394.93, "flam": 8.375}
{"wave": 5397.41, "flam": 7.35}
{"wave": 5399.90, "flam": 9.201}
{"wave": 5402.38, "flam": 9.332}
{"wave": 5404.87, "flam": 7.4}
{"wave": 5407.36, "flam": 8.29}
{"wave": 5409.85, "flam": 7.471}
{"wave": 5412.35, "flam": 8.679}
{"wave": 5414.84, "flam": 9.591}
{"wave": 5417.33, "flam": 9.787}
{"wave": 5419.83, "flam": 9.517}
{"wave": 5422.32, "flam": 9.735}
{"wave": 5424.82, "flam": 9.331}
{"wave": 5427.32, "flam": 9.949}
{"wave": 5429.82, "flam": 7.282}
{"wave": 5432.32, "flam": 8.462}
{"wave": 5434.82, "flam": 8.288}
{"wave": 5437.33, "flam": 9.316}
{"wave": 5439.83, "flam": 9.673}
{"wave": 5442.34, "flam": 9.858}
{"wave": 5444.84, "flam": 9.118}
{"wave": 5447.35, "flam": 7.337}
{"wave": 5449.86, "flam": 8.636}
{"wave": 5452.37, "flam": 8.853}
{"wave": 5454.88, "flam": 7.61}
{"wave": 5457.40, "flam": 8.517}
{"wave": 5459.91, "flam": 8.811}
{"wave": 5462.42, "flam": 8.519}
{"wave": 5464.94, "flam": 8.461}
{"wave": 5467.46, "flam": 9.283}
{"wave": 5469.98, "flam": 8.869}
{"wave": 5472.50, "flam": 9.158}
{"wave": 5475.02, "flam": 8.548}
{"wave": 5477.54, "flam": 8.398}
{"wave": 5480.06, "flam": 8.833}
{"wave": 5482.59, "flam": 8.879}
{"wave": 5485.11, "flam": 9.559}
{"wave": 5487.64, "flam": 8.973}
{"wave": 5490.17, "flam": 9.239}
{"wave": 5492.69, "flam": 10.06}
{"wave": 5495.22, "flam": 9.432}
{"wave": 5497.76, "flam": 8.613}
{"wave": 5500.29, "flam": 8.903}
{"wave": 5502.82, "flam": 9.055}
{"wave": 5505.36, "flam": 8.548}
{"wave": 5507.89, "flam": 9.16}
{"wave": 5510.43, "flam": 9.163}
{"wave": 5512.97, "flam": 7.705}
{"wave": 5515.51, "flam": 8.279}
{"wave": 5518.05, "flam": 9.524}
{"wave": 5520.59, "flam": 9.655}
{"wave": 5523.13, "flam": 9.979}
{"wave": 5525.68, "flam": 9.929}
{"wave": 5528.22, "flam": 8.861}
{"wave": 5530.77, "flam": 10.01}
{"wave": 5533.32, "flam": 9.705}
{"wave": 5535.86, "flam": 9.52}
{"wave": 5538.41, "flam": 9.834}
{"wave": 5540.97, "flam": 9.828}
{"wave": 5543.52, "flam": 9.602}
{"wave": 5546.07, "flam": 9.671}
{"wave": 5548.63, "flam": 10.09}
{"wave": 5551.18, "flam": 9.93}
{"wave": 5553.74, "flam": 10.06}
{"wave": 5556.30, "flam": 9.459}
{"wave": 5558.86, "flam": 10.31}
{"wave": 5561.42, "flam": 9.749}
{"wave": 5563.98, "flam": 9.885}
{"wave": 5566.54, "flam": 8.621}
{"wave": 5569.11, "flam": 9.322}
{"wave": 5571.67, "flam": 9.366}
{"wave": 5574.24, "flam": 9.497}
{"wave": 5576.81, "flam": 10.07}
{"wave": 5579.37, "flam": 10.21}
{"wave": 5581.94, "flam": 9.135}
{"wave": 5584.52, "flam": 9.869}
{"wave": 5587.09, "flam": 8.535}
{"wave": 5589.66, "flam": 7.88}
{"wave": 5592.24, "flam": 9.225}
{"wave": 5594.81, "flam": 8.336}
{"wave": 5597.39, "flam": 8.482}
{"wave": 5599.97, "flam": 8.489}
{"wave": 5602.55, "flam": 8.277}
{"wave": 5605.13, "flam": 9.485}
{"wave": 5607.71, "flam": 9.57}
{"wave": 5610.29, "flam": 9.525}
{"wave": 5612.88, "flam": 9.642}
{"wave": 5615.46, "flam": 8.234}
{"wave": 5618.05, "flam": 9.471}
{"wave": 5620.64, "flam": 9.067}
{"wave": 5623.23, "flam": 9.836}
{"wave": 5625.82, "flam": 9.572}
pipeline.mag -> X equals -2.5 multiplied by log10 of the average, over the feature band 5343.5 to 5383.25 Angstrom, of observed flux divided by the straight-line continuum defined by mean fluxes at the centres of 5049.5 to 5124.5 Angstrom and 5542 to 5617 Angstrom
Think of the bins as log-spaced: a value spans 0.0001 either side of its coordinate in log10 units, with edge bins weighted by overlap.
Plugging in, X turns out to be -0.14 mag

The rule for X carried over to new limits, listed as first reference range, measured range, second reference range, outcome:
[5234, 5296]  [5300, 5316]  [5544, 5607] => -0.08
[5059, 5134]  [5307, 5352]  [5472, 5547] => -0.05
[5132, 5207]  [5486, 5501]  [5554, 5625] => -0.11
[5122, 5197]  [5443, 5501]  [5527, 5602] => -0.05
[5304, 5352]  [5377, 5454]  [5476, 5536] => -0.05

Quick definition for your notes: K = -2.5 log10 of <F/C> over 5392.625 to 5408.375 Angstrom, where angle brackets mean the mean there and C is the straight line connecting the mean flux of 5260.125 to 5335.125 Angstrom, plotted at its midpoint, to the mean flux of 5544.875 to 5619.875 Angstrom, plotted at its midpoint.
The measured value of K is -0.02 mag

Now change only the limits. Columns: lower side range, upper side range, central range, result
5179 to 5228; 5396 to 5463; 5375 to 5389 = -0.17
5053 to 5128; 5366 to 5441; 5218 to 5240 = -0.07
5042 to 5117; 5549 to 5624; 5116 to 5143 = 0.09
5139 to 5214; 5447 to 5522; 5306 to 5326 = -0.22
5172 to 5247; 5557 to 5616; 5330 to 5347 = -0.09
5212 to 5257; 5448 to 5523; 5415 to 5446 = -0.08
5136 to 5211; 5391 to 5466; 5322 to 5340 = -0.03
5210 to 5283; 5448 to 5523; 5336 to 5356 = -0.02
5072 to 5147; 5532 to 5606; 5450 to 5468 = -0.01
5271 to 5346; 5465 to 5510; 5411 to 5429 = -0.10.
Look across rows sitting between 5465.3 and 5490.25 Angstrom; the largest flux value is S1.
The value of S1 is 9.559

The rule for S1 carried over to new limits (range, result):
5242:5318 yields 8.744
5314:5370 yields 9.277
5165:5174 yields 4.44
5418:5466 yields 9.949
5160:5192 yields 6.462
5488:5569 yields 10.31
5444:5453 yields 9.118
